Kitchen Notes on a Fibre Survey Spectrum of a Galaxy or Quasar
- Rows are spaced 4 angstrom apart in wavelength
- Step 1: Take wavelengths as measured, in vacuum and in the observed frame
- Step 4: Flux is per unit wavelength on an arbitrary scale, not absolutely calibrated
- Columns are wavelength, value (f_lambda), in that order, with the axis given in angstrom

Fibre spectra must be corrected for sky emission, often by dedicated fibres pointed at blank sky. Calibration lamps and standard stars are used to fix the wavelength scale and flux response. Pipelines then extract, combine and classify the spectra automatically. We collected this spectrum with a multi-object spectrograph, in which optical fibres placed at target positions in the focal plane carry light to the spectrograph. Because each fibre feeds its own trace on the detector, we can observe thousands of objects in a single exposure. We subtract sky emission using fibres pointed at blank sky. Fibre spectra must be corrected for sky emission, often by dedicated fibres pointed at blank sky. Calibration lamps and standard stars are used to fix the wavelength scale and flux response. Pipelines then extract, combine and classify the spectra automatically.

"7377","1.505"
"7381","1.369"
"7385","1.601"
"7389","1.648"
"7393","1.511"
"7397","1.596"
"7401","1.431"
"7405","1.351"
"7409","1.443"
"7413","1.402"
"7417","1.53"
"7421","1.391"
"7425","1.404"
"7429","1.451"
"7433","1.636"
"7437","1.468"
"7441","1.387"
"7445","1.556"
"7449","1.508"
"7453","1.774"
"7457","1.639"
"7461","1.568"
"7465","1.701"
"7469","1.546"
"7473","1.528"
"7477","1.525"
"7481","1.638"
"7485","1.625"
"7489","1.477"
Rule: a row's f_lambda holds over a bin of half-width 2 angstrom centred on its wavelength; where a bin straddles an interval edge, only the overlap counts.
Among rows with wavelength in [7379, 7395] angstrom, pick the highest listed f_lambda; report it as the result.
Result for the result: 1.648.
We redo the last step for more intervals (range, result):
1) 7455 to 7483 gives 1.701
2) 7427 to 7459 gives 1.774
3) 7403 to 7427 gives 1.53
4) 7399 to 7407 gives 1.431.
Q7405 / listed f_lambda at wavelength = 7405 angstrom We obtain 1.351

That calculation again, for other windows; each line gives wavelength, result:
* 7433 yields 1.636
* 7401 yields 1.431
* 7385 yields 1.601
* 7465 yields 1.701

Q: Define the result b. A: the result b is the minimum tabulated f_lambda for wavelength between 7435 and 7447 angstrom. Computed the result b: 1.387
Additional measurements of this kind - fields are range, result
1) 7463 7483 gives 1.525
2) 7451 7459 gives 1.639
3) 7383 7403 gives 1.431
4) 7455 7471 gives 1.546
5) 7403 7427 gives 1.351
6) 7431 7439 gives 1.468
